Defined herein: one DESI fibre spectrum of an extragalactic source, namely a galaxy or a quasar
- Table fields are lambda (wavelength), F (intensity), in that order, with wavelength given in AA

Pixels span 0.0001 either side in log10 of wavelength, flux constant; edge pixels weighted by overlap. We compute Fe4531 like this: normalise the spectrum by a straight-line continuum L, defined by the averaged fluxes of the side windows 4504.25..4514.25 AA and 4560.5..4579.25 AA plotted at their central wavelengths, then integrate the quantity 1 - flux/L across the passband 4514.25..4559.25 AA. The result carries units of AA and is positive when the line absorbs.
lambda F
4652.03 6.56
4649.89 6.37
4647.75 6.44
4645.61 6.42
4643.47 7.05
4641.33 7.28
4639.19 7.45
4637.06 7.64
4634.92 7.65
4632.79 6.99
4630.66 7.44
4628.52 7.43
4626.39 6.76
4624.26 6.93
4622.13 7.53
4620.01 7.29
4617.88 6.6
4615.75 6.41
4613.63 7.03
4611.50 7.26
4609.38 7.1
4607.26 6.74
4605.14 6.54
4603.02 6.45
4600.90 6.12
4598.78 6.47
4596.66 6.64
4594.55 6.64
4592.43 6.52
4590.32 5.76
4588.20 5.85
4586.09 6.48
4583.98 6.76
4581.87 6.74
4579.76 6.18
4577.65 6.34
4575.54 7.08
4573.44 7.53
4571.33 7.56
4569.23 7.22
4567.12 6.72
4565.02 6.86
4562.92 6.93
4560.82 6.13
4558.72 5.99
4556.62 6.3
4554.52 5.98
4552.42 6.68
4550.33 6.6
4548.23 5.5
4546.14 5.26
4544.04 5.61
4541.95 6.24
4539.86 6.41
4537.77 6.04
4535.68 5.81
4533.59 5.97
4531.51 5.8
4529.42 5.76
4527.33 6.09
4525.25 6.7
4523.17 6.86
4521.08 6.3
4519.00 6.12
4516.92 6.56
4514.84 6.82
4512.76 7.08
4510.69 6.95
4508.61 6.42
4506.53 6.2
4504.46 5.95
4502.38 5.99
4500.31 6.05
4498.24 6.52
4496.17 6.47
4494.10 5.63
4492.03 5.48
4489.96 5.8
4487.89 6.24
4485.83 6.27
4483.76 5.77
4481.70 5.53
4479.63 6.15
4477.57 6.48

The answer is 4.0 AA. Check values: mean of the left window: 6.58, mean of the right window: 6.94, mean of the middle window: 6.15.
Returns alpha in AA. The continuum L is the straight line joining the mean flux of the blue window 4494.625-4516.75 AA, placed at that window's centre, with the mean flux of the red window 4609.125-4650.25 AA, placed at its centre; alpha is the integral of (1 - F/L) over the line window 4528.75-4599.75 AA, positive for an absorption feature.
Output 3.9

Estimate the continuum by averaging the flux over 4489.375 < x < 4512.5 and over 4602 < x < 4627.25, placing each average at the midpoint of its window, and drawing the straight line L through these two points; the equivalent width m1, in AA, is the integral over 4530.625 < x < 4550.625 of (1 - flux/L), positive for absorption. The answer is 1.6 AA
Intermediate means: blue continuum 6.17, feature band 5.9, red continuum 6.89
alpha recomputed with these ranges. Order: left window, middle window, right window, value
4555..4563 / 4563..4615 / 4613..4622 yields -1.0 AA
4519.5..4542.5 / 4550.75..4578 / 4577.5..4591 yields -2.0 AA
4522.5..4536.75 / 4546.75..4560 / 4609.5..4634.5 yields 0.5 AA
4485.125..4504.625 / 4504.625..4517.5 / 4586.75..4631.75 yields -1.0 AA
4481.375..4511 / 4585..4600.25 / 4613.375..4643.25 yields 1.2 AA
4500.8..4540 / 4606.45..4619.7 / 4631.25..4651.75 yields -0.1 AA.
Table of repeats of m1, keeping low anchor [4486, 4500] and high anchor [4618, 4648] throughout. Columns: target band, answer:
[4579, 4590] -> 0.7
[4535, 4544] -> 0.5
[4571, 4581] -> -0.3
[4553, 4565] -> 0.4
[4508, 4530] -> -1.0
